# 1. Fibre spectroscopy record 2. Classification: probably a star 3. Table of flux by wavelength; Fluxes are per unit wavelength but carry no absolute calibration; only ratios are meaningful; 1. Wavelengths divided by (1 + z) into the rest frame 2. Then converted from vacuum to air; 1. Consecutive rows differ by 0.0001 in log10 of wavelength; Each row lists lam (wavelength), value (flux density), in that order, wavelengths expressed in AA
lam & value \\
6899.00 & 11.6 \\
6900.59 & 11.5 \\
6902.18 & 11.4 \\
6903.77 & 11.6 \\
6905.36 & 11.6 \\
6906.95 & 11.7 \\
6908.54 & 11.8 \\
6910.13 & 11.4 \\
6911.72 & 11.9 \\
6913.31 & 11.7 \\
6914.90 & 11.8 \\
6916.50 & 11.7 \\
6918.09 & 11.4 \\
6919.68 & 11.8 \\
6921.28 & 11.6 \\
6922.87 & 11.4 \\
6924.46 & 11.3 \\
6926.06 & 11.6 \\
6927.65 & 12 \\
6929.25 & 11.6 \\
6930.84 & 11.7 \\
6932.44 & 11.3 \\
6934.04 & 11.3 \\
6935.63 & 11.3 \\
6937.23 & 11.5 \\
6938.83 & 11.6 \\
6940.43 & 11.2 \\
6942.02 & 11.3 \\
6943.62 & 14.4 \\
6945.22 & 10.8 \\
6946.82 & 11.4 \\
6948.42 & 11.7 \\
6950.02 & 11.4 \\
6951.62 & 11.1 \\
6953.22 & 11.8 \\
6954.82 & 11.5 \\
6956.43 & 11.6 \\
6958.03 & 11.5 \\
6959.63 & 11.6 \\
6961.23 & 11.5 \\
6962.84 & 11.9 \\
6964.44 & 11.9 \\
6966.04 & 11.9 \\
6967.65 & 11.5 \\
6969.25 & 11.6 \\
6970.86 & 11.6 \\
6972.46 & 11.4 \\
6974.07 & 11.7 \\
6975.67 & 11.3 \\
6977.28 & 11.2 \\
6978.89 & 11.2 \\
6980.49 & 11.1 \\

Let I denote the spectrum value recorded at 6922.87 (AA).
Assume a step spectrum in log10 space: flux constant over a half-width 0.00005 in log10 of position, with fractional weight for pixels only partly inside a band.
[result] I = 11.4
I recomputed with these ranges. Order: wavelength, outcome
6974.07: 11.7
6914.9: 11.8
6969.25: 11.6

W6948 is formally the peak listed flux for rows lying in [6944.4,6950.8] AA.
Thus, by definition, 11.7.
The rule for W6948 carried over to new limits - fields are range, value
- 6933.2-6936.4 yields 11.3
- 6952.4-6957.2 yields 11.8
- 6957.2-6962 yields 11.6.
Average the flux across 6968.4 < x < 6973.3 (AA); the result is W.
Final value 11.5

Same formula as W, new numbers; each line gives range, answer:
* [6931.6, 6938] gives 11.3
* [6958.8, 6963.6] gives 11.7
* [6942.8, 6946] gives 12.6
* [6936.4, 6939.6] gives 11.5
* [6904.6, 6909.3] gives 11.7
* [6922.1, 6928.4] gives 11.6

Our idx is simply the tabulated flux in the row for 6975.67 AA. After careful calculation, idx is 11.3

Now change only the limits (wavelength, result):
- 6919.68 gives 11.8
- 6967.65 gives 11.5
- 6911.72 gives 11.9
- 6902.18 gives 11.4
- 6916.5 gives 11.7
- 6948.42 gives 11.7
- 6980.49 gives 11.1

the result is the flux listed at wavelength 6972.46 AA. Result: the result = 11.4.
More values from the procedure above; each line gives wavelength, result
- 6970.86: 11.6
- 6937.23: 11.5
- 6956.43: 11.6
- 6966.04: 11.9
